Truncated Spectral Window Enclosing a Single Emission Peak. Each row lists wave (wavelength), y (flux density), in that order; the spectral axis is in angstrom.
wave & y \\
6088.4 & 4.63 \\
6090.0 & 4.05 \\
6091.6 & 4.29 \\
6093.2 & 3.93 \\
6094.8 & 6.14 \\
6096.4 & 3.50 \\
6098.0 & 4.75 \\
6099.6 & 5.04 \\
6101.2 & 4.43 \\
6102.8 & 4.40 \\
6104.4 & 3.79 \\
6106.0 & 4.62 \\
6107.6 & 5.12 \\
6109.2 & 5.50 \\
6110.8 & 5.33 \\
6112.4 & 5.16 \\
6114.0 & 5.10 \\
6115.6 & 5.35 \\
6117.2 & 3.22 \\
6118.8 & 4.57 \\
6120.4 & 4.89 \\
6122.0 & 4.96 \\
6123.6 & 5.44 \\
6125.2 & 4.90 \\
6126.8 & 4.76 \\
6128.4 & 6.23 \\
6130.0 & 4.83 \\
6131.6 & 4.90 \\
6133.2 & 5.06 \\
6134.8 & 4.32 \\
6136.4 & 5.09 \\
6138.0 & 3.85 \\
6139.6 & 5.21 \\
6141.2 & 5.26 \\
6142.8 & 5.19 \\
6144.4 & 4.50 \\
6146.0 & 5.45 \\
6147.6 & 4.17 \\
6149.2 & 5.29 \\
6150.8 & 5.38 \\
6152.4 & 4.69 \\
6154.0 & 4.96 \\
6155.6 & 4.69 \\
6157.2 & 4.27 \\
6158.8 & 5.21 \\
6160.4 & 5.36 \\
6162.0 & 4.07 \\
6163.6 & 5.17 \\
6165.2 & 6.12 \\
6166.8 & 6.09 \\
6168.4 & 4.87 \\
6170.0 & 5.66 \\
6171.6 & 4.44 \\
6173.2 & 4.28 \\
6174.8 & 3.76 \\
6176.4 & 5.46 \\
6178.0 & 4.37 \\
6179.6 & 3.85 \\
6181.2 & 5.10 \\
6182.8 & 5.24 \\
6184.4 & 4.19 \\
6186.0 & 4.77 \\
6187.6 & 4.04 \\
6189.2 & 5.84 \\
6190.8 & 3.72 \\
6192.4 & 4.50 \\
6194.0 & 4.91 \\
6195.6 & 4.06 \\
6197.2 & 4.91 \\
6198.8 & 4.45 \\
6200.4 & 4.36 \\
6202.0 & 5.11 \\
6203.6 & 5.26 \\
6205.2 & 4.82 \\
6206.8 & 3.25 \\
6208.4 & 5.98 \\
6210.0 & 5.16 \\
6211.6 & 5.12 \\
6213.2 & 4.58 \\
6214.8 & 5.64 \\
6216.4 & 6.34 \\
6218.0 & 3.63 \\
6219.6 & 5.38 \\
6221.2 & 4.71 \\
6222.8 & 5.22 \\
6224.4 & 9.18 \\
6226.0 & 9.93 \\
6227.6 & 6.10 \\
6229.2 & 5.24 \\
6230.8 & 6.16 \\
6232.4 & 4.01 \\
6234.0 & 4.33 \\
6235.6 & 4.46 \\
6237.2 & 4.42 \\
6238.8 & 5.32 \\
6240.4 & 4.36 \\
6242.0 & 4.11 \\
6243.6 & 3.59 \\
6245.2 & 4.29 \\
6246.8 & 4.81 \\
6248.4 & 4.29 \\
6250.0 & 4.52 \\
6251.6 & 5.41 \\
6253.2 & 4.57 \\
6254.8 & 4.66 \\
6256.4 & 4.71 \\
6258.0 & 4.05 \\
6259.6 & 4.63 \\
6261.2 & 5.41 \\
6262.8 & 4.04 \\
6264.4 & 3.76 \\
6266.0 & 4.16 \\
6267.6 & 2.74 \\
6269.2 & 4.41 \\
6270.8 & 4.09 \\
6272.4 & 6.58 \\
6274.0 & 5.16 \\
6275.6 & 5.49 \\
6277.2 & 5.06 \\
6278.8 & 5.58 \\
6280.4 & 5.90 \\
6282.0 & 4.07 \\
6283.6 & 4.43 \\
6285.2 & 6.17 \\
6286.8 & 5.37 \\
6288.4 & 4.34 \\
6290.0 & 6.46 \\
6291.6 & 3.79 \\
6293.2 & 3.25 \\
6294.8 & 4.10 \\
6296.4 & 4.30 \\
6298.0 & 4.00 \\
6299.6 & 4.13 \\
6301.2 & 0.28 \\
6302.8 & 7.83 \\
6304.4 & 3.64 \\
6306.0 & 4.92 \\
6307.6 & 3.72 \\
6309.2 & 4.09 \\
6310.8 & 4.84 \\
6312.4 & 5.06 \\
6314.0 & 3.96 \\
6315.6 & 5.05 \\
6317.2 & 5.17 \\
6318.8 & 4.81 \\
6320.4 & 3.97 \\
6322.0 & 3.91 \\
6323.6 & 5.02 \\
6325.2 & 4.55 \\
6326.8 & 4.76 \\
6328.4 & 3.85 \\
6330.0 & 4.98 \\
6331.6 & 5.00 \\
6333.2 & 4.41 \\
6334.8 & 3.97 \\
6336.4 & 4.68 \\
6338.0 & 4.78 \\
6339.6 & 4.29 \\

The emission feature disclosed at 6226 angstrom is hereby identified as [O III] 5007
